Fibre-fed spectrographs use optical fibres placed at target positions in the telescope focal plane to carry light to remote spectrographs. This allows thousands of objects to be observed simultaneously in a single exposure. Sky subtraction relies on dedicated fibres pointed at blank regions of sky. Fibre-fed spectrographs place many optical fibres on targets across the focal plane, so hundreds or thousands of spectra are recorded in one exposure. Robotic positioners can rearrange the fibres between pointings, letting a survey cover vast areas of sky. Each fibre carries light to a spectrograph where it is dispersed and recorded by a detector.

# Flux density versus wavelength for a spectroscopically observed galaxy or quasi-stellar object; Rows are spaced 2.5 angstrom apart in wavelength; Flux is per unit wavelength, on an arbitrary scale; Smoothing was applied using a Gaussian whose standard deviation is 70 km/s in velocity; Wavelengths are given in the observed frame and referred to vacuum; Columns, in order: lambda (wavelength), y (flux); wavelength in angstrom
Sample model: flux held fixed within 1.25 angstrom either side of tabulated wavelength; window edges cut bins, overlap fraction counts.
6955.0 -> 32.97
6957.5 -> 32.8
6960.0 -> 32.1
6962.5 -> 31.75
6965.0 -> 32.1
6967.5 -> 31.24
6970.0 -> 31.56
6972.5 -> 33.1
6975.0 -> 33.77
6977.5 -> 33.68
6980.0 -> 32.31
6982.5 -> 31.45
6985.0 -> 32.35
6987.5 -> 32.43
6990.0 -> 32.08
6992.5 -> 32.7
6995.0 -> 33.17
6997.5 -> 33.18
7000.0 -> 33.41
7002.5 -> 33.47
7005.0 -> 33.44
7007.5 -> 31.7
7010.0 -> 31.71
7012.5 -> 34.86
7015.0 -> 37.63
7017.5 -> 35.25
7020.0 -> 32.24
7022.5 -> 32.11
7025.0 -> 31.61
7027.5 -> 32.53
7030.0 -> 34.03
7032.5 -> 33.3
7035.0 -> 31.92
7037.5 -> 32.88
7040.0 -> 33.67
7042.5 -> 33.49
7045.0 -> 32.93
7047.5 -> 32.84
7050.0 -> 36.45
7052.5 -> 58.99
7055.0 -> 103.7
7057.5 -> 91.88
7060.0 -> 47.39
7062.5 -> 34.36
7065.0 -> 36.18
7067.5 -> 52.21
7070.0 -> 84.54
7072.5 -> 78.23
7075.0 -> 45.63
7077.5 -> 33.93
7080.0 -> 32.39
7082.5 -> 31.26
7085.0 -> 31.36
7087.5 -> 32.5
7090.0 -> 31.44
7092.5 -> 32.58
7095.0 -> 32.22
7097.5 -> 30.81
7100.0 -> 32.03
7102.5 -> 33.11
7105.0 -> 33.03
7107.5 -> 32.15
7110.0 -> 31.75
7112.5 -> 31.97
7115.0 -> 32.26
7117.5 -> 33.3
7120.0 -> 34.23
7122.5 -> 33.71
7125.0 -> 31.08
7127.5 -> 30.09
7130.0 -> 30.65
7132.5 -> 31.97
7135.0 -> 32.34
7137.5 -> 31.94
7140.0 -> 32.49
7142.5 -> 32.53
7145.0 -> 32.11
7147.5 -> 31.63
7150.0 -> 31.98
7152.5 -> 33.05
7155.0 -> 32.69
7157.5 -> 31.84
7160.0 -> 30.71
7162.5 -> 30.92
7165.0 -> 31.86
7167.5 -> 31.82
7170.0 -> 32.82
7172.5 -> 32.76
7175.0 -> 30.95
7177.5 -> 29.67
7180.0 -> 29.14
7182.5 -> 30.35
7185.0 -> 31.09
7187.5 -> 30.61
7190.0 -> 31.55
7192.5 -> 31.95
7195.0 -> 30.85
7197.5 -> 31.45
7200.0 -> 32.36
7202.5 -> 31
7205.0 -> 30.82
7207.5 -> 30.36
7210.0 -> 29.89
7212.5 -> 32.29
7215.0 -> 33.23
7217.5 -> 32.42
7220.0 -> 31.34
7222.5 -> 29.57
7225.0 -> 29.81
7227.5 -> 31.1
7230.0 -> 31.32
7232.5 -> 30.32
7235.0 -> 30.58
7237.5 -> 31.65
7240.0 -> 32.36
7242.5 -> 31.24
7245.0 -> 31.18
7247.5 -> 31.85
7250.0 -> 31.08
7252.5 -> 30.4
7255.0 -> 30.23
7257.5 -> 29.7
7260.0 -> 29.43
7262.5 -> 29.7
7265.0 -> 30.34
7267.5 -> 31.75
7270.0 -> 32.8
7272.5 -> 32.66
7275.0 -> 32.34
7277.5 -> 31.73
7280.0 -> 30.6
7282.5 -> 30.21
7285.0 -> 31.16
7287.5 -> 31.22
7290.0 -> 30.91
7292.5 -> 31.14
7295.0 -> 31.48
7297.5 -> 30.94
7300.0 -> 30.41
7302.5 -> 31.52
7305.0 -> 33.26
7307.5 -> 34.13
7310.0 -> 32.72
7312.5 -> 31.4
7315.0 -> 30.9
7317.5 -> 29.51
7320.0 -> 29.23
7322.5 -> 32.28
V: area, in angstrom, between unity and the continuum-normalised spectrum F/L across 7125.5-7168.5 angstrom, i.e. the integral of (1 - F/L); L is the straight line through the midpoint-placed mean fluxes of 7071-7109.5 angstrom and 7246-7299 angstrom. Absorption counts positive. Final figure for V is 3.6 angstrom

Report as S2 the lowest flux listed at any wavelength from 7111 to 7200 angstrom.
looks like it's 29.14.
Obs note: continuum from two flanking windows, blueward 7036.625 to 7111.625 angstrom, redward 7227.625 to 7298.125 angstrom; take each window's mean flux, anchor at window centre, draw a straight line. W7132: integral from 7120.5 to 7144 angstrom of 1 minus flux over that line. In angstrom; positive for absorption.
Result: 4.4 angstrom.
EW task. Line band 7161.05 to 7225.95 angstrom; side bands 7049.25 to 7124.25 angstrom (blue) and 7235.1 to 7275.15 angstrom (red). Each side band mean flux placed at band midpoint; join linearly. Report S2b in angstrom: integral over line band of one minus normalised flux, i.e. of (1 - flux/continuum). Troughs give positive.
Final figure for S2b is 7.6 angstrom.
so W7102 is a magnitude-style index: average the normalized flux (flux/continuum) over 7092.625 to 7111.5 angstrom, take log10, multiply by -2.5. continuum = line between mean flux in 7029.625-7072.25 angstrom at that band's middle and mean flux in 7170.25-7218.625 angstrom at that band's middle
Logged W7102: 0.30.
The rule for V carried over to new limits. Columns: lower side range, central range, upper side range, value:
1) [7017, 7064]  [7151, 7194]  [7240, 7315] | 5.66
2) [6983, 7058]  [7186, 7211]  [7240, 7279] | 1.32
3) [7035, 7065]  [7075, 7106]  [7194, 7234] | 7.73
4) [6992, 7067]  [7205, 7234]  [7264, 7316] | 2.28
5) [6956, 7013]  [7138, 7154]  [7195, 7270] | -0.36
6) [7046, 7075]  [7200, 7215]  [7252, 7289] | 3.10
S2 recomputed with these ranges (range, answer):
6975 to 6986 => 31.45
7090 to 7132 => 30.09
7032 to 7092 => 31.26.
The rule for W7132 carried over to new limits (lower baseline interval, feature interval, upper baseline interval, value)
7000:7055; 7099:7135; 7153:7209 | 1.2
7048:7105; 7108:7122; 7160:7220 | 2.8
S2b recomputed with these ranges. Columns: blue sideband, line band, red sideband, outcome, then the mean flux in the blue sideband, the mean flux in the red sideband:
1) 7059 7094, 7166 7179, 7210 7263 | 1.5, 43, 31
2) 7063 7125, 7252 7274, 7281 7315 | 1.2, 37.8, 31.5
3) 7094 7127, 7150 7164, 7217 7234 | -0.1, 32.4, 30.8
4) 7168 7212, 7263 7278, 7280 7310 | -0.2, 31.1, 31.5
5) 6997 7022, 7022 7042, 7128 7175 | 0.3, 33.7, 31.9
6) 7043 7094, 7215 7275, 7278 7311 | 6.8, 47.7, 31.5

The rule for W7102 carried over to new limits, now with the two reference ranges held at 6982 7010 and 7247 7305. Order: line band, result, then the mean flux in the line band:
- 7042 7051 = -0.05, 33.9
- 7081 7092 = 0.01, 31.7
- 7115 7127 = -0.03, 32.8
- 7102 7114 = -0.01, 32.4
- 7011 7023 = -0.06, 34.5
